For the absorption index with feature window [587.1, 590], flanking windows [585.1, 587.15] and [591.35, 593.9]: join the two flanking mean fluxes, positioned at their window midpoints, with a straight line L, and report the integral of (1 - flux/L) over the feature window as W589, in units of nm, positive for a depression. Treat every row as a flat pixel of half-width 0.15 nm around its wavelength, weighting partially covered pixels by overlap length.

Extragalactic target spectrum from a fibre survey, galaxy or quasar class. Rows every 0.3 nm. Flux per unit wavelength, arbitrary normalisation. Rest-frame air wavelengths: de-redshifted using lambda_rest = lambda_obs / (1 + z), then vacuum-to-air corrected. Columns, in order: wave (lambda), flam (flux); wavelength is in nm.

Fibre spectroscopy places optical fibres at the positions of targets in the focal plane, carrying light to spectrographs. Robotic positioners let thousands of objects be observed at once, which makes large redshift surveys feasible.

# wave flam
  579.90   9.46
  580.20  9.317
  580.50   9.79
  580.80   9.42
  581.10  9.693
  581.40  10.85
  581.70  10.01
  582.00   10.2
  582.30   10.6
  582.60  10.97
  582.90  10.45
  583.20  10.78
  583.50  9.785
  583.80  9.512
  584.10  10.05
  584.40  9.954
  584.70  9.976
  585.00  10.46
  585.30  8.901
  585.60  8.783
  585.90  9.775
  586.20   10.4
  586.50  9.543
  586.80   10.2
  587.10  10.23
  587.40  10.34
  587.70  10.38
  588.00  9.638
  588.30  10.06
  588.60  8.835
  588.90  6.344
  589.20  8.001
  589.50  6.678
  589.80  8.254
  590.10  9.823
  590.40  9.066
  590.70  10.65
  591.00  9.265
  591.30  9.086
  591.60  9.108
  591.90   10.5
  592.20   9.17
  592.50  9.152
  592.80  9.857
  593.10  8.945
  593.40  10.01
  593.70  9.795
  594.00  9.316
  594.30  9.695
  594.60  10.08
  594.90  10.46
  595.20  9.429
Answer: 0.24 nm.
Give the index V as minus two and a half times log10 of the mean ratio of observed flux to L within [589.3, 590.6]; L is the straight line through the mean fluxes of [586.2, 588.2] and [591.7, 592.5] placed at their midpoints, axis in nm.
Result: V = 0.156 mag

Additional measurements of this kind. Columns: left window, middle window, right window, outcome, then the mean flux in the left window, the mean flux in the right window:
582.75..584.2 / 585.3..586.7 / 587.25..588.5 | 0.06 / 10.1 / 10.1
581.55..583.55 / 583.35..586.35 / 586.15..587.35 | 0.05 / 10.4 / 10.1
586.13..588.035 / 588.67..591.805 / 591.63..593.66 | 0.13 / 10.1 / 9.59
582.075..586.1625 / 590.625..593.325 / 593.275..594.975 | 0.04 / 10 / 9.87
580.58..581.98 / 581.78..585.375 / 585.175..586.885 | -0.04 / 10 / 9.59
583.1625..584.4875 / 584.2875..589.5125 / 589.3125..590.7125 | -0.01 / 9.95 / 8.7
